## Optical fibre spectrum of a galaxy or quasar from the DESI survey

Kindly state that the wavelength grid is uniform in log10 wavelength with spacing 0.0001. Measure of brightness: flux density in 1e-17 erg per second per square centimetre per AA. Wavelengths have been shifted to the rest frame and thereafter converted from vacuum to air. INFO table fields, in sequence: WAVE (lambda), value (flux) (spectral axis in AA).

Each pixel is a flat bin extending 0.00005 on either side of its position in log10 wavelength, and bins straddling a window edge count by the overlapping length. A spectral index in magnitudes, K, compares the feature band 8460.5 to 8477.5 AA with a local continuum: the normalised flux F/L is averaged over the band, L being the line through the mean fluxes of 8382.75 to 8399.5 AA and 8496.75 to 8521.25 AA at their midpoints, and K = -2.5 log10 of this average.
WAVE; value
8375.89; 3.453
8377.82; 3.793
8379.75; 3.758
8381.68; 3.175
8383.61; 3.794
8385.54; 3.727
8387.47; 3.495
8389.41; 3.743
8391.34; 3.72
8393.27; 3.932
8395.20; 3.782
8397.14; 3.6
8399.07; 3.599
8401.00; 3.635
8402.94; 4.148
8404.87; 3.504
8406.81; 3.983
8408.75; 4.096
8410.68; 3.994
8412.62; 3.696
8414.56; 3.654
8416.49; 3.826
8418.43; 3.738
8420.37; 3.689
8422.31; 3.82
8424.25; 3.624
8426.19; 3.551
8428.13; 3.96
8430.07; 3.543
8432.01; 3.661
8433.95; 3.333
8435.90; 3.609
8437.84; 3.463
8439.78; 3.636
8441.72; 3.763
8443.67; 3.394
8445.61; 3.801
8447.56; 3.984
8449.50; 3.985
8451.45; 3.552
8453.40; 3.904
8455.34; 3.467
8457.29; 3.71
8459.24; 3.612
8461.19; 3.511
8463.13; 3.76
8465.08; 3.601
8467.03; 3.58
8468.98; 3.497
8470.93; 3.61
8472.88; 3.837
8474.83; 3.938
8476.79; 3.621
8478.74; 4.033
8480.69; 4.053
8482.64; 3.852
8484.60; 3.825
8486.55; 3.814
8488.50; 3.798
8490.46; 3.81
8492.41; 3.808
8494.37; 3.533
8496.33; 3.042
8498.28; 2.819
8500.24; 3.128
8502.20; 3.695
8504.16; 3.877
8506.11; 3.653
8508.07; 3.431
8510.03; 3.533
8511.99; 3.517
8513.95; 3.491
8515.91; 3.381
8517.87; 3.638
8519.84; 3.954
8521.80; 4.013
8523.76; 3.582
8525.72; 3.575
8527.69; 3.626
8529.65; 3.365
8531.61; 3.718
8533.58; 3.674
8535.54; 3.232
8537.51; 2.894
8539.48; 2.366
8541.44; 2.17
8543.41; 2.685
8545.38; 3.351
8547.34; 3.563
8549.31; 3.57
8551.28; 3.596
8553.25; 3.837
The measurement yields -0.03 mag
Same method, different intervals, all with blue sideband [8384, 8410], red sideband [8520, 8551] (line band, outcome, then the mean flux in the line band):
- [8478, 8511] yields -0.05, 3.63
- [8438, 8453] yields -0.03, 3.72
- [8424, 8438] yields 0.02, 3.6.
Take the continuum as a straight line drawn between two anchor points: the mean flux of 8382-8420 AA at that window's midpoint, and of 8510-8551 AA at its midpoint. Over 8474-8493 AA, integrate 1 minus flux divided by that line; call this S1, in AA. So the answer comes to -1.8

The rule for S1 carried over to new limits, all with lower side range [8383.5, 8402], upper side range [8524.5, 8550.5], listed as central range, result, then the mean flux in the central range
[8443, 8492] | -4.2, 3.75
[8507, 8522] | -1.4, 3.6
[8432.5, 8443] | 0.0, 3.56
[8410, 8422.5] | -0.5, 3.77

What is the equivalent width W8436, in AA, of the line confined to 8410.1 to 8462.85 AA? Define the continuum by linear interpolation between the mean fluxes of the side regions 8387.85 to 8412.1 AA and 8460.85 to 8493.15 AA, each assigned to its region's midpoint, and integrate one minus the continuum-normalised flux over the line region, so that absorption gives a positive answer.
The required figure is 1.4 AA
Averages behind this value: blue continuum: 3.8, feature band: 3.68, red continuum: 3.77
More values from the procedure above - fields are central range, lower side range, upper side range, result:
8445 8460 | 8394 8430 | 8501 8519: -0.3 AA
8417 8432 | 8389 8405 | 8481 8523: 0.0 AA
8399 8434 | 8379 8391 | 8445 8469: -1.0 AA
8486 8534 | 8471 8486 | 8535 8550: -2.4 AA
